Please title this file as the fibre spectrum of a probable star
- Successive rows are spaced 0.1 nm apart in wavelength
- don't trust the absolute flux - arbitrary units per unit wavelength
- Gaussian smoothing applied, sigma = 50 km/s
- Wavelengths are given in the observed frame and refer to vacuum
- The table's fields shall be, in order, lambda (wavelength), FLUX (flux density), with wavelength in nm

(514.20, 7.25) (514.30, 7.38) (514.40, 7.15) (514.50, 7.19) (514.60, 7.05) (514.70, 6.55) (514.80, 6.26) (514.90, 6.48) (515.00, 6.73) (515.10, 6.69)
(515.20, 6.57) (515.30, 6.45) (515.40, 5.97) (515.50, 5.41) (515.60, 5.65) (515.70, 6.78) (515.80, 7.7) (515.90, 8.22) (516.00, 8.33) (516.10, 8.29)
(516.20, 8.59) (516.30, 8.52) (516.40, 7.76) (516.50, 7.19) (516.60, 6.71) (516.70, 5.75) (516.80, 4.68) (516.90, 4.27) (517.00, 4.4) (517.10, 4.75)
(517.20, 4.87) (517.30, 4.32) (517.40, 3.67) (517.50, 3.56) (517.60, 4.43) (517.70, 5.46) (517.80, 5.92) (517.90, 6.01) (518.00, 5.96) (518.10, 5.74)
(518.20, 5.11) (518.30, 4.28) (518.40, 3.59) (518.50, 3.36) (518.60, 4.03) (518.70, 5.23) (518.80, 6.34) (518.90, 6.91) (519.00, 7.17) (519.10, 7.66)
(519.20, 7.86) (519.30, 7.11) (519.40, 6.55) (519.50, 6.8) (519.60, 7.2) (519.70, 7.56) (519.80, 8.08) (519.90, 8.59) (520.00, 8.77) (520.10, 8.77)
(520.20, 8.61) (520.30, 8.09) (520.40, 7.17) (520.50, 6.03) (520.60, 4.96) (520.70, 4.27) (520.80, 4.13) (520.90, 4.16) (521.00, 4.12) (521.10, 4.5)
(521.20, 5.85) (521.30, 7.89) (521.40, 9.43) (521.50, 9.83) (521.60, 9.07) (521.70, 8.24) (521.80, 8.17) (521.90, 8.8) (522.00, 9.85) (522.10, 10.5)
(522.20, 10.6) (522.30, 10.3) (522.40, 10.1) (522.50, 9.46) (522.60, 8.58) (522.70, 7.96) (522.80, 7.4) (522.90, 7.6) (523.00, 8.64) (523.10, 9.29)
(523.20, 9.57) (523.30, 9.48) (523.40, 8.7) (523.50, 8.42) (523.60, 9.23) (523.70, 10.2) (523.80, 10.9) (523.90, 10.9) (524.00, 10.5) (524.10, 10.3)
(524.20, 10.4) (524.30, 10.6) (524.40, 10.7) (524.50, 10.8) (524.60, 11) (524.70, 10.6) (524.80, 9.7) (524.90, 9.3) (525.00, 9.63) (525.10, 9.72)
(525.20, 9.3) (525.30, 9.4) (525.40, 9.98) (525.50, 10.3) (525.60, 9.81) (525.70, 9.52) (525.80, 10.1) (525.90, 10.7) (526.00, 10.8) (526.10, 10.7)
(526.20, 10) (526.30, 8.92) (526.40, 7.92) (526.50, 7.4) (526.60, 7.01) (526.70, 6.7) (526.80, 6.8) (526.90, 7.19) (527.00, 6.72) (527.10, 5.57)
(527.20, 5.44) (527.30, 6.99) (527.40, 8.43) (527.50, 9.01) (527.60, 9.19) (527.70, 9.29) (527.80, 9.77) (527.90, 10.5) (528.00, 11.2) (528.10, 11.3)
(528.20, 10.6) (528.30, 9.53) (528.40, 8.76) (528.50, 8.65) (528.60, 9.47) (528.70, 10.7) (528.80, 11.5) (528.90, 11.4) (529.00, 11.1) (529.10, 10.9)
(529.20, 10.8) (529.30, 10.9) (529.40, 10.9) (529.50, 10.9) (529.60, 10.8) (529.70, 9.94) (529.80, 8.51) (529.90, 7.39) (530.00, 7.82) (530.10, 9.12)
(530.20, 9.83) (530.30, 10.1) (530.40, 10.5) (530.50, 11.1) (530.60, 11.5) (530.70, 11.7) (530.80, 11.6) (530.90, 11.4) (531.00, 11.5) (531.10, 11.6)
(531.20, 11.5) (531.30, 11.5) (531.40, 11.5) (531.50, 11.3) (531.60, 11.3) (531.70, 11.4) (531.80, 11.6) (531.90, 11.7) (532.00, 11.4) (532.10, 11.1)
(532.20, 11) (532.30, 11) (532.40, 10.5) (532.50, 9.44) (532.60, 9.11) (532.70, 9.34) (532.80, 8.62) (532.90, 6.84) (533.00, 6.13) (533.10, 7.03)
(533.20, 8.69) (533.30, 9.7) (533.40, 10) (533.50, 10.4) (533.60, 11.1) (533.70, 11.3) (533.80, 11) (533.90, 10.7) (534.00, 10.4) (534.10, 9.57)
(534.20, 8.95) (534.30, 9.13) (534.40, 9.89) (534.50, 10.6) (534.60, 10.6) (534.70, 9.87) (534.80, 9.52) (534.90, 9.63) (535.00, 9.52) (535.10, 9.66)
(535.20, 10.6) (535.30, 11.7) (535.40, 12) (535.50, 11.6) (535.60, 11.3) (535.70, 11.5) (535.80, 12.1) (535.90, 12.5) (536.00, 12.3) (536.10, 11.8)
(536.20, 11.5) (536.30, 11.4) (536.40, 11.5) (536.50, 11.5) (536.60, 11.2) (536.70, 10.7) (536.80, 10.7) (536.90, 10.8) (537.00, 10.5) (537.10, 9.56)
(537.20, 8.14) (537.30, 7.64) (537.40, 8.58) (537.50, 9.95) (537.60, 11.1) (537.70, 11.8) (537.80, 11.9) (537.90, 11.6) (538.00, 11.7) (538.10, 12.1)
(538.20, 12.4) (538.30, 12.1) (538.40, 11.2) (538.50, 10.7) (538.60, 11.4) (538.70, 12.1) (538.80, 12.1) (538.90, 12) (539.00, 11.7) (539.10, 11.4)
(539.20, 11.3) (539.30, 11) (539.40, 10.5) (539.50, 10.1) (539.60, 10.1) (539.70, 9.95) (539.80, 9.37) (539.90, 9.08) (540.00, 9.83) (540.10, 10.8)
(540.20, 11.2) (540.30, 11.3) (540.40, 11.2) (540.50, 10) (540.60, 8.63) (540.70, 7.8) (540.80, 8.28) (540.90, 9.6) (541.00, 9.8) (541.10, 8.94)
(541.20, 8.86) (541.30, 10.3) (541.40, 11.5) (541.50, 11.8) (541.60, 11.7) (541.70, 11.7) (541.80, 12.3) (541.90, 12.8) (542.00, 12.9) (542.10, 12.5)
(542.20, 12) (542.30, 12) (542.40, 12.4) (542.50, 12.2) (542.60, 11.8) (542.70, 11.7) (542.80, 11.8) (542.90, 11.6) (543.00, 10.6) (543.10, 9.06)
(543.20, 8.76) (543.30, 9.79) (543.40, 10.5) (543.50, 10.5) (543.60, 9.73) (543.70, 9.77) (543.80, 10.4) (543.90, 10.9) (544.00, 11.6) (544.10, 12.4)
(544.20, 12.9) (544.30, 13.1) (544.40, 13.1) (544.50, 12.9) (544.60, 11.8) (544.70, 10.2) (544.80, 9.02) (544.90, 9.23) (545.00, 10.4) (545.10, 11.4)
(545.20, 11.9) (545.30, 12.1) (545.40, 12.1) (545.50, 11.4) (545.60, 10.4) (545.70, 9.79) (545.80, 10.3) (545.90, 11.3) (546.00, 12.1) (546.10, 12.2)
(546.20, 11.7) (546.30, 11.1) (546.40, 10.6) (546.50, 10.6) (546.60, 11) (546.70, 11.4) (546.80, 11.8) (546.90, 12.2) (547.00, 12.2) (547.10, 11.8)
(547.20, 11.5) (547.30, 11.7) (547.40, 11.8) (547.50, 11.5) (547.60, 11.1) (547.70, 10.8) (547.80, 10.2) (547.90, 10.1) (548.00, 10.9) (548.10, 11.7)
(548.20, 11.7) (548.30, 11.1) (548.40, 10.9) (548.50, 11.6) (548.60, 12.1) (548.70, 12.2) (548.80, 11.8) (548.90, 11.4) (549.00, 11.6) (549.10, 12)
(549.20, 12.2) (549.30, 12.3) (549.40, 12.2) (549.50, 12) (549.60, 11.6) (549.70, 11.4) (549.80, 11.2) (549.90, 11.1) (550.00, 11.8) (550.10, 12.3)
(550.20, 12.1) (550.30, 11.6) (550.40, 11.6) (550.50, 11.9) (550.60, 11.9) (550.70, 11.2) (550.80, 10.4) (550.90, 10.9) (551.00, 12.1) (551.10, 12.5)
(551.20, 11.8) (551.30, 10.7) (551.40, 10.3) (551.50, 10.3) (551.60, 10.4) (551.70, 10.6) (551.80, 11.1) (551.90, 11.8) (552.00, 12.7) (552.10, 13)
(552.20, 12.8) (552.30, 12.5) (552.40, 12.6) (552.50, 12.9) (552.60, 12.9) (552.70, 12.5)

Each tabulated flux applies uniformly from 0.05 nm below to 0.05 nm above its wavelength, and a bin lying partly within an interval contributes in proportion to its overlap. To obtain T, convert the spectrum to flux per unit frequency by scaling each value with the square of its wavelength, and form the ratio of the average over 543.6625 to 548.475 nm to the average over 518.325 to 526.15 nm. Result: 1.5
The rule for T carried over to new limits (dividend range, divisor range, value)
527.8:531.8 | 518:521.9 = 1.65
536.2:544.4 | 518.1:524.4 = 1.50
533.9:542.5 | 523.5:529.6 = 1.17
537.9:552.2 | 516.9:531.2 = 1.43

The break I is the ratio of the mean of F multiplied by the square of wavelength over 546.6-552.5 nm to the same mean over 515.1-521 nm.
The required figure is 2.10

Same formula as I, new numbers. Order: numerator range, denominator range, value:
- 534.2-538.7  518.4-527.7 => 1.37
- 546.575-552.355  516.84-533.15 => 1.46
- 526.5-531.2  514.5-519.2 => 1.67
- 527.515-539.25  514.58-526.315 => 1.44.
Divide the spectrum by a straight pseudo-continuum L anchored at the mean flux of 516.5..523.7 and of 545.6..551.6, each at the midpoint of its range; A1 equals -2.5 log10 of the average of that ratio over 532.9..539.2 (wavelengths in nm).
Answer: -0.13 mag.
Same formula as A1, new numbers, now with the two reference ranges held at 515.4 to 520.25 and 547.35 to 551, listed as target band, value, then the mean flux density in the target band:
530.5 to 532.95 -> -0.25 mag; 10.8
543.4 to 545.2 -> -0.04 mag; 11.1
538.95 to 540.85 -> -0.02 mag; 10.2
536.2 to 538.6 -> -0.14 mag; 10.8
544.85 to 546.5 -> -0.02 mag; 11.1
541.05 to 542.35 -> -0.12 mag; 11.5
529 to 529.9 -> -0.25 mag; 10.3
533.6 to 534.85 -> -0.13 mag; 10.2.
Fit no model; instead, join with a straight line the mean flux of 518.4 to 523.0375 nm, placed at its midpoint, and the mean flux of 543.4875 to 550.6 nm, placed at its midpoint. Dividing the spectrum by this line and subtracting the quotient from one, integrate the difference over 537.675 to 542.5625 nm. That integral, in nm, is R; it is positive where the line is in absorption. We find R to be -0.311 nm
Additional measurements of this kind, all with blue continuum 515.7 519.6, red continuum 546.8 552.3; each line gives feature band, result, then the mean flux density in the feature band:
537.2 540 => -0.35 nm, 10.9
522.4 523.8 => -0.40 nm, 8.93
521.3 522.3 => -0.39 nm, 9.36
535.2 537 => -0.44 nm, 11.5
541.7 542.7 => -0.19 nm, 12.3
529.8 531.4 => -0.43 nm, 10.5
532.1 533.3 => -0.05 nm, 9.01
